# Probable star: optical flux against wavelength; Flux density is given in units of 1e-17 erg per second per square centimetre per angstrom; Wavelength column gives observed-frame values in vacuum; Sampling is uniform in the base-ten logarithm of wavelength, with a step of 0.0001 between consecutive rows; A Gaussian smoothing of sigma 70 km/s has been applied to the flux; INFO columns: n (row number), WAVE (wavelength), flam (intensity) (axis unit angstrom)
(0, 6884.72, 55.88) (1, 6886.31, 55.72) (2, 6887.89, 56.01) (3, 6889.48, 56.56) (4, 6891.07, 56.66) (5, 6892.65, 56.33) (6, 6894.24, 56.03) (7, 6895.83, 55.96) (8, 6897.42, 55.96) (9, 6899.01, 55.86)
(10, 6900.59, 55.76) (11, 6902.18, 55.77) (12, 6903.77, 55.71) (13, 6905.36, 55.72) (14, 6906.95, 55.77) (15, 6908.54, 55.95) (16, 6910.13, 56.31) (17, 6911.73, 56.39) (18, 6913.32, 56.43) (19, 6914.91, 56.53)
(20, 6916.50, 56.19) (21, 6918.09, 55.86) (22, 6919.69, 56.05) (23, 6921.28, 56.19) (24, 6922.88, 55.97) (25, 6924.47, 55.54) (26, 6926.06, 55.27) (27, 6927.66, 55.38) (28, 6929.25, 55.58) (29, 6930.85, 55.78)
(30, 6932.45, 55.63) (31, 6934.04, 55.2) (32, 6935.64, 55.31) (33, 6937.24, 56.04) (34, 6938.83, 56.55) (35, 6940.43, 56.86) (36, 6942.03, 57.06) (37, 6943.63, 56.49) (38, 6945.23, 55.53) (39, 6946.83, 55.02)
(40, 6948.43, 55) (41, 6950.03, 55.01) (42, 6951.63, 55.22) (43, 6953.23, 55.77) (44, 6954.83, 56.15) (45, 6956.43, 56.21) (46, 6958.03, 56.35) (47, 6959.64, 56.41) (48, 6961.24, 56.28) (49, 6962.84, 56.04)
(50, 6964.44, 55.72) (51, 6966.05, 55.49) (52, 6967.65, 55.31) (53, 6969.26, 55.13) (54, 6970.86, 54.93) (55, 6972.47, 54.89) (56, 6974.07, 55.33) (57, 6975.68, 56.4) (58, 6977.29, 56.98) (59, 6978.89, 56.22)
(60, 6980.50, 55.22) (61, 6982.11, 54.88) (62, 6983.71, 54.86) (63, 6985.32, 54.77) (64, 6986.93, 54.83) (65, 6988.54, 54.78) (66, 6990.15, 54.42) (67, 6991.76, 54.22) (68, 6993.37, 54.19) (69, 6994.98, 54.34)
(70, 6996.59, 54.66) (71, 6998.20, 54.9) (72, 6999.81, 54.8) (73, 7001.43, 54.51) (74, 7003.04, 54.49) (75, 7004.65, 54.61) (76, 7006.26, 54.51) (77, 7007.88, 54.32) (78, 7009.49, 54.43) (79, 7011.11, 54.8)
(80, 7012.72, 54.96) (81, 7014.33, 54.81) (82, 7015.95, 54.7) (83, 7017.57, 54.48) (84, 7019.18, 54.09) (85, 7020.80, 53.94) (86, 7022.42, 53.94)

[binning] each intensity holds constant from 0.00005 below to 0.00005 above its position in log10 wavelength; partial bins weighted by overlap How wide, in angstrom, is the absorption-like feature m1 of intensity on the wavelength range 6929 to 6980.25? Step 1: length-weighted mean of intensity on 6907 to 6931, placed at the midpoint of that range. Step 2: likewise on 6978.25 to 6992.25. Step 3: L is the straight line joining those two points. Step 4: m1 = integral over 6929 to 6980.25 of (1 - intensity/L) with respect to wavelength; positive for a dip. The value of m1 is -0.4 angstrom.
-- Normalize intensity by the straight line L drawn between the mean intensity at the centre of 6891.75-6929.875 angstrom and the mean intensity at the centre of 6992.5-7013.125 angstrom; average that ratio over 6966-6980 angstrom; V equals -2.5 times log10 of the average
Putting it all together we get -0.01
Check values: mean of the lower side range 56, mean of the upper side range 54.6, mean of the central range 55.6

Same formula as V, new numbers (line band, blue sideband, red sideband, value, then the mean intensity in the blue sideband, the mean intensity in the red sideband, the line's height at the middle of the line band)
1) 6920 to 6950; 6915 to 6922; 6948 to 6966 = 0.00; 56.1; 55.8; 56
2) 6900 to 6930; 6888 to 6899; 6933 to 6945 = 0.00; 56.2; 56.2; 56.2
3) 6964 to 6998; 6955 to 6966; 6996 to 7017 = 0.01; 56.1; 54.6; 55.5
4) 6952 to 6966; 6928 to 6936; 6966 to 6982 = -0.01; 55.5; 55.6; 55.5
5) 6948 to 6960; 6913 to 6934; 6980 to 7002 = -0.01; 55.9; 54.7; 55.3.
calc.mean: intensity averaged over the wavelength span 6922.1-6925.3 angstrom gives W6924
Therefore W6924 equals 55.9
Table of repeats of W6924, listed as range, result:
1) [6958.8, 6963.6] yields 56.2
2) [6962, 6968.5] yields 55.6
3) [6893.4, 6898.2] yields 55.9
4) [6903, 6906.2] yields 55.7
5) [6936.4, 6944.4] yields 56.6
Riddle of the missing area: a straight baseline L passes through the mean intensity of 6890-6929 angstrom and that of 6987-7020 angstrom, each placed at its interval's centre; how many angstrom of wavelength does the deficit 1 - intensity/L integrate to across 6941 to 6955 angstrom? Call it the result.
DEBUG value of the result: -0.1 angstrom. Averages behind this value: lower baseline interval 56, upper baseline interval 54.6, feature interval 55.7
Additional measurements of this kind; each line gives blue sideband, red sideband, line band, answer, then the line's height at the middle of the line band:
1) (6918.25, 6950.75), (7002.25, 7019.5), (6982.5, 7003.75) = 0.10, 54.9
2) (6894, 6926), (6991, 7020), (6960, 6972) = -0.09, 55.1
